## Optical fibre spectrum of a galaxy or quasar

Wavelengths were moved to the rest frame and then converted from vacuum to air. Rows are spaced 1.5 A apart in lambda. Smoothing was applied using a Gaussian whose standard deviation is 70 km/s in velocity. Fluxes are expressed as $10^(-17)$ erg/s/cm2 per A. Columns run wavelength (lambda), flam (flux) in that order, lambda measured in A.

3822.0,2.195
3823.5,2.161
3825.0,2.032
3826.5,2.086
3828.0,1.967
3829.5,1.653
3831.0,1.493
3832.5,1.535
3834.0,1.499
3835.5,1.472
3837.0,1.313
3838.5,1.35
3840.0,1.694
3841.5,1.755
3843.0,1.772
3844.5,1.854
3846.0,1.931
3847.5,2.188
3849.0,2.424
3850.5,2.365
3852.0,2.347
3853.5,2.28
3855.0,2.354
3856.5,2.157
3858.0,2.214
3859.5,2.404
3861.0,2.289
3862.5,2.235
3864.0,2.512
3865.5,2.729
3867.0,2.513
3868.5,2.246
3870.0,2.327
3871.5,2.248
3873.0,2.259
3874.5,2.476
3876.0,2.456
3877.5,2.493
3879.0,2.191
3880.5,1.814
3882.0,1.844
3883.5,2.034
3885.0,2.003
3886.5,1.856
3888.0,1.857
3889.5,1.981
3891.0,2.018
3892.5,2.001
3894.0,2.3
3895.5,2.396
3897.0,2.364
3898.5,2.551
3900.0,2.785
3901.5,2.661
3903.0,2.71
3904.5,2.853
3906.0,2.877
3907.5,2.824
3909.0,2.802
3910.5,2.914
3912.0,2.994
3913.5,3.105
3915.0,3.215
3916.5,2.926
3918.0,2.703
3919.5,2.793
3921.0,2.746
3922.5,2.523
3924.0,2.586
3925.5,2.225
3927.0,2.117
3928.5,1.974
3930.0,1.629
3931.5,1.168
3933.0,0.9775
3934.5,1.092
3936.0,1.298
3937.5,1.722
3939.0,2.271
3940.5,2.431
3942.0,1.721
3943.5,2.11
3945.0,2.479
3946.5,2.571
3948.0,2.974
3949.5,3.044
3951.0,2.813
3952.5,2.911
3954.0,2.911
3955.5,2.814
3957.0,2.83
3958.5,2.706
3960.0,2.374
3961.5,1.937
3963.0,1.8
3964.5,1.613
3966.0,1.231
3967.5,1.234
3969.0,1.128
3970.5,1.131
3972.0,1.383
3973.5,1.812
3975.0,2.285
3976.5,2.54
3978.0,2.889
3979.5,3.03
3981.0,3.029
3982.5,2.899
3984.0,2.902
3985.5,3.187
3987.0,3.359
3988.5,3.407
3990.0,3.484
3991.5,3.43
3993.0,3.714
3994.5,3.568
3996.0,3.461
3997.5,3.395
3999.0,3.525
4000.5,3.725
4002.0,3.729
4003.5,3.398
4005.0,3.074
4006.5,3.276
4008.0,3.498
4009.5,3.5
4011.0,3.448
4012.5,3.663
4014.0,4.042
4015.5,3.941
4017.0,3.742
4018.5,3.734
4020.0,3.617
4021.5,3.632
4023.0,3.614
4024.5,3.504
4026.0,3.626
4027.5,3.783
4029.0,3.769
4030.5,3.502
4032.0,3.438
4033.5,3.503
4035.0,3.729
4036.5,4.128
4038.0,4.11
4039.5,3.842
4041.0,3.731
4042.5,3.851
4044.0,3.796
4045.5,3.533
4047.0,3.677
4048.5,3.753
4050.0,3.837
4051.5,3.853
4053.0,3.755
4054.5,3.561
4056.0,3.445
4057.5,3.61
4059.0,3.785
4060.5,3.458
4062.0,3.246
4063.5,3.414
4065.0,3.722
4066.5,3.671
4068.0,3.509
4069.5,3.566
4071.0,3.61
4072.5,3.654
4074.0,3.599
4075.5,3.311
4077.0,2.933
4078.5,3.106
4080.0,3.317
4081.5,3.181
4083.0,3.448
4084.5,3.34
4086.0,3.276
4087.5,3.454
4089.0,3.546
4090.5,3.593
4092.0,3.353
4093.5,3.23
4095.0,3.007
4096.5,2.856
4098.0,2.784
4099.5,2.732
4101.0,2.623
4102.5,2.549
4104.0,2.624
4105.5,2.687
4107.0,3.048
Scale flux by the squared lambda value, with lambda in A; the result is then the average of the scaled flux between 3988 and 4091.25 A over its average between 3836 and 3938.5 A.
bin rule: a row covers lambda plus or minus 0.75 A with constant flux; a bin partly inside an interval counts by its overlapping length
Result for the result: 1.7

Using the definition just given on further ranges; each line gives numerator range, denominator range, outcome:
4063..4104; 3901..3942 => 1.50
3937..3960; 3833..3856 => 1.42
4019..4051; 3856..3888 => 1.80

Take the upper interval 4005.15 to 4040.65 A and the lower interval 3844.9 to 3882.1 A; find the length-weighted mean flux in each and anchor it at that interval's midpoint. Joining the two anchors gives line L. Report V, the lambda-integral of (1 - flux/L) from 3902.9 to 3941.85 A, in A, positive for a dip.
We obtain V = 6.0 A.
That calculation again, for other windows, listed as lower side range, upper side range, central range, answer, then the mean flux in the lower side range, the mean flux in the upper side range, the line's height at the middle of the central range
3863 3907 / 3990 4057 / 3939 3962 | 2.95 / 2.32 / 3.64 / 2.95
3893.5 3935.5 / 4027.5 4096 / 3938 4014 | 4.32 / 2.45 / 3.55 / 2.91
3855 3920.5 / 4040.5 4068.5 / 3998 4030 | -2.46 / 2.44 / 3.64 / 3.35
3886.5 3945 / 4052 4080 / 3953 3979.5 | 6.21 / 2.32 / 3.5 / 2.71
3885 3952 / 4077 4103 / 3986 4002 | -4.78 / 2.36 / 3.14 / 2.7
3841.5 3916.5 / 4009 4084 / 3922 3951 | 7.63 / 2.37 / 3.62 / 2.8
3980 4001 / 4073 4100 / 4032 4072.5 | -4.92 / 3.35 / 3.23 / 3.28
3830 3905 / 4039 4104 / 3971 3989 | 0.97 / 2.14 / 3.41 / 2.84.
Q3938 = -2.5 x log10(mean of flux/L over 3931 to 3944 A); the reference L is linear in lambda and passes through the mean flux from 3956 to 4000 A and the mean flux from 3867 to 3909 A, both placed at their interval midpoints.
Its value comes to 0.45 mag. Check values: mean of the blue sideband 2.32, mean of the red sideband 2.6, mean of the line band 1.64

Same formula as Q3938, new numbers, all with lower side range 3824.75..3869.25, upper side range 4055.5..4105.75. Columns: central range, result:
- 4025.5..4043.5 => -0.23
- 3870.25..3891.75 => 0.04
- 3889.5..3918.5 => -0.15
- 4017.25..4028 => -0.22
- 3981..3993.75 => -0.18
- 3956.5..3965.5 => 0.21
